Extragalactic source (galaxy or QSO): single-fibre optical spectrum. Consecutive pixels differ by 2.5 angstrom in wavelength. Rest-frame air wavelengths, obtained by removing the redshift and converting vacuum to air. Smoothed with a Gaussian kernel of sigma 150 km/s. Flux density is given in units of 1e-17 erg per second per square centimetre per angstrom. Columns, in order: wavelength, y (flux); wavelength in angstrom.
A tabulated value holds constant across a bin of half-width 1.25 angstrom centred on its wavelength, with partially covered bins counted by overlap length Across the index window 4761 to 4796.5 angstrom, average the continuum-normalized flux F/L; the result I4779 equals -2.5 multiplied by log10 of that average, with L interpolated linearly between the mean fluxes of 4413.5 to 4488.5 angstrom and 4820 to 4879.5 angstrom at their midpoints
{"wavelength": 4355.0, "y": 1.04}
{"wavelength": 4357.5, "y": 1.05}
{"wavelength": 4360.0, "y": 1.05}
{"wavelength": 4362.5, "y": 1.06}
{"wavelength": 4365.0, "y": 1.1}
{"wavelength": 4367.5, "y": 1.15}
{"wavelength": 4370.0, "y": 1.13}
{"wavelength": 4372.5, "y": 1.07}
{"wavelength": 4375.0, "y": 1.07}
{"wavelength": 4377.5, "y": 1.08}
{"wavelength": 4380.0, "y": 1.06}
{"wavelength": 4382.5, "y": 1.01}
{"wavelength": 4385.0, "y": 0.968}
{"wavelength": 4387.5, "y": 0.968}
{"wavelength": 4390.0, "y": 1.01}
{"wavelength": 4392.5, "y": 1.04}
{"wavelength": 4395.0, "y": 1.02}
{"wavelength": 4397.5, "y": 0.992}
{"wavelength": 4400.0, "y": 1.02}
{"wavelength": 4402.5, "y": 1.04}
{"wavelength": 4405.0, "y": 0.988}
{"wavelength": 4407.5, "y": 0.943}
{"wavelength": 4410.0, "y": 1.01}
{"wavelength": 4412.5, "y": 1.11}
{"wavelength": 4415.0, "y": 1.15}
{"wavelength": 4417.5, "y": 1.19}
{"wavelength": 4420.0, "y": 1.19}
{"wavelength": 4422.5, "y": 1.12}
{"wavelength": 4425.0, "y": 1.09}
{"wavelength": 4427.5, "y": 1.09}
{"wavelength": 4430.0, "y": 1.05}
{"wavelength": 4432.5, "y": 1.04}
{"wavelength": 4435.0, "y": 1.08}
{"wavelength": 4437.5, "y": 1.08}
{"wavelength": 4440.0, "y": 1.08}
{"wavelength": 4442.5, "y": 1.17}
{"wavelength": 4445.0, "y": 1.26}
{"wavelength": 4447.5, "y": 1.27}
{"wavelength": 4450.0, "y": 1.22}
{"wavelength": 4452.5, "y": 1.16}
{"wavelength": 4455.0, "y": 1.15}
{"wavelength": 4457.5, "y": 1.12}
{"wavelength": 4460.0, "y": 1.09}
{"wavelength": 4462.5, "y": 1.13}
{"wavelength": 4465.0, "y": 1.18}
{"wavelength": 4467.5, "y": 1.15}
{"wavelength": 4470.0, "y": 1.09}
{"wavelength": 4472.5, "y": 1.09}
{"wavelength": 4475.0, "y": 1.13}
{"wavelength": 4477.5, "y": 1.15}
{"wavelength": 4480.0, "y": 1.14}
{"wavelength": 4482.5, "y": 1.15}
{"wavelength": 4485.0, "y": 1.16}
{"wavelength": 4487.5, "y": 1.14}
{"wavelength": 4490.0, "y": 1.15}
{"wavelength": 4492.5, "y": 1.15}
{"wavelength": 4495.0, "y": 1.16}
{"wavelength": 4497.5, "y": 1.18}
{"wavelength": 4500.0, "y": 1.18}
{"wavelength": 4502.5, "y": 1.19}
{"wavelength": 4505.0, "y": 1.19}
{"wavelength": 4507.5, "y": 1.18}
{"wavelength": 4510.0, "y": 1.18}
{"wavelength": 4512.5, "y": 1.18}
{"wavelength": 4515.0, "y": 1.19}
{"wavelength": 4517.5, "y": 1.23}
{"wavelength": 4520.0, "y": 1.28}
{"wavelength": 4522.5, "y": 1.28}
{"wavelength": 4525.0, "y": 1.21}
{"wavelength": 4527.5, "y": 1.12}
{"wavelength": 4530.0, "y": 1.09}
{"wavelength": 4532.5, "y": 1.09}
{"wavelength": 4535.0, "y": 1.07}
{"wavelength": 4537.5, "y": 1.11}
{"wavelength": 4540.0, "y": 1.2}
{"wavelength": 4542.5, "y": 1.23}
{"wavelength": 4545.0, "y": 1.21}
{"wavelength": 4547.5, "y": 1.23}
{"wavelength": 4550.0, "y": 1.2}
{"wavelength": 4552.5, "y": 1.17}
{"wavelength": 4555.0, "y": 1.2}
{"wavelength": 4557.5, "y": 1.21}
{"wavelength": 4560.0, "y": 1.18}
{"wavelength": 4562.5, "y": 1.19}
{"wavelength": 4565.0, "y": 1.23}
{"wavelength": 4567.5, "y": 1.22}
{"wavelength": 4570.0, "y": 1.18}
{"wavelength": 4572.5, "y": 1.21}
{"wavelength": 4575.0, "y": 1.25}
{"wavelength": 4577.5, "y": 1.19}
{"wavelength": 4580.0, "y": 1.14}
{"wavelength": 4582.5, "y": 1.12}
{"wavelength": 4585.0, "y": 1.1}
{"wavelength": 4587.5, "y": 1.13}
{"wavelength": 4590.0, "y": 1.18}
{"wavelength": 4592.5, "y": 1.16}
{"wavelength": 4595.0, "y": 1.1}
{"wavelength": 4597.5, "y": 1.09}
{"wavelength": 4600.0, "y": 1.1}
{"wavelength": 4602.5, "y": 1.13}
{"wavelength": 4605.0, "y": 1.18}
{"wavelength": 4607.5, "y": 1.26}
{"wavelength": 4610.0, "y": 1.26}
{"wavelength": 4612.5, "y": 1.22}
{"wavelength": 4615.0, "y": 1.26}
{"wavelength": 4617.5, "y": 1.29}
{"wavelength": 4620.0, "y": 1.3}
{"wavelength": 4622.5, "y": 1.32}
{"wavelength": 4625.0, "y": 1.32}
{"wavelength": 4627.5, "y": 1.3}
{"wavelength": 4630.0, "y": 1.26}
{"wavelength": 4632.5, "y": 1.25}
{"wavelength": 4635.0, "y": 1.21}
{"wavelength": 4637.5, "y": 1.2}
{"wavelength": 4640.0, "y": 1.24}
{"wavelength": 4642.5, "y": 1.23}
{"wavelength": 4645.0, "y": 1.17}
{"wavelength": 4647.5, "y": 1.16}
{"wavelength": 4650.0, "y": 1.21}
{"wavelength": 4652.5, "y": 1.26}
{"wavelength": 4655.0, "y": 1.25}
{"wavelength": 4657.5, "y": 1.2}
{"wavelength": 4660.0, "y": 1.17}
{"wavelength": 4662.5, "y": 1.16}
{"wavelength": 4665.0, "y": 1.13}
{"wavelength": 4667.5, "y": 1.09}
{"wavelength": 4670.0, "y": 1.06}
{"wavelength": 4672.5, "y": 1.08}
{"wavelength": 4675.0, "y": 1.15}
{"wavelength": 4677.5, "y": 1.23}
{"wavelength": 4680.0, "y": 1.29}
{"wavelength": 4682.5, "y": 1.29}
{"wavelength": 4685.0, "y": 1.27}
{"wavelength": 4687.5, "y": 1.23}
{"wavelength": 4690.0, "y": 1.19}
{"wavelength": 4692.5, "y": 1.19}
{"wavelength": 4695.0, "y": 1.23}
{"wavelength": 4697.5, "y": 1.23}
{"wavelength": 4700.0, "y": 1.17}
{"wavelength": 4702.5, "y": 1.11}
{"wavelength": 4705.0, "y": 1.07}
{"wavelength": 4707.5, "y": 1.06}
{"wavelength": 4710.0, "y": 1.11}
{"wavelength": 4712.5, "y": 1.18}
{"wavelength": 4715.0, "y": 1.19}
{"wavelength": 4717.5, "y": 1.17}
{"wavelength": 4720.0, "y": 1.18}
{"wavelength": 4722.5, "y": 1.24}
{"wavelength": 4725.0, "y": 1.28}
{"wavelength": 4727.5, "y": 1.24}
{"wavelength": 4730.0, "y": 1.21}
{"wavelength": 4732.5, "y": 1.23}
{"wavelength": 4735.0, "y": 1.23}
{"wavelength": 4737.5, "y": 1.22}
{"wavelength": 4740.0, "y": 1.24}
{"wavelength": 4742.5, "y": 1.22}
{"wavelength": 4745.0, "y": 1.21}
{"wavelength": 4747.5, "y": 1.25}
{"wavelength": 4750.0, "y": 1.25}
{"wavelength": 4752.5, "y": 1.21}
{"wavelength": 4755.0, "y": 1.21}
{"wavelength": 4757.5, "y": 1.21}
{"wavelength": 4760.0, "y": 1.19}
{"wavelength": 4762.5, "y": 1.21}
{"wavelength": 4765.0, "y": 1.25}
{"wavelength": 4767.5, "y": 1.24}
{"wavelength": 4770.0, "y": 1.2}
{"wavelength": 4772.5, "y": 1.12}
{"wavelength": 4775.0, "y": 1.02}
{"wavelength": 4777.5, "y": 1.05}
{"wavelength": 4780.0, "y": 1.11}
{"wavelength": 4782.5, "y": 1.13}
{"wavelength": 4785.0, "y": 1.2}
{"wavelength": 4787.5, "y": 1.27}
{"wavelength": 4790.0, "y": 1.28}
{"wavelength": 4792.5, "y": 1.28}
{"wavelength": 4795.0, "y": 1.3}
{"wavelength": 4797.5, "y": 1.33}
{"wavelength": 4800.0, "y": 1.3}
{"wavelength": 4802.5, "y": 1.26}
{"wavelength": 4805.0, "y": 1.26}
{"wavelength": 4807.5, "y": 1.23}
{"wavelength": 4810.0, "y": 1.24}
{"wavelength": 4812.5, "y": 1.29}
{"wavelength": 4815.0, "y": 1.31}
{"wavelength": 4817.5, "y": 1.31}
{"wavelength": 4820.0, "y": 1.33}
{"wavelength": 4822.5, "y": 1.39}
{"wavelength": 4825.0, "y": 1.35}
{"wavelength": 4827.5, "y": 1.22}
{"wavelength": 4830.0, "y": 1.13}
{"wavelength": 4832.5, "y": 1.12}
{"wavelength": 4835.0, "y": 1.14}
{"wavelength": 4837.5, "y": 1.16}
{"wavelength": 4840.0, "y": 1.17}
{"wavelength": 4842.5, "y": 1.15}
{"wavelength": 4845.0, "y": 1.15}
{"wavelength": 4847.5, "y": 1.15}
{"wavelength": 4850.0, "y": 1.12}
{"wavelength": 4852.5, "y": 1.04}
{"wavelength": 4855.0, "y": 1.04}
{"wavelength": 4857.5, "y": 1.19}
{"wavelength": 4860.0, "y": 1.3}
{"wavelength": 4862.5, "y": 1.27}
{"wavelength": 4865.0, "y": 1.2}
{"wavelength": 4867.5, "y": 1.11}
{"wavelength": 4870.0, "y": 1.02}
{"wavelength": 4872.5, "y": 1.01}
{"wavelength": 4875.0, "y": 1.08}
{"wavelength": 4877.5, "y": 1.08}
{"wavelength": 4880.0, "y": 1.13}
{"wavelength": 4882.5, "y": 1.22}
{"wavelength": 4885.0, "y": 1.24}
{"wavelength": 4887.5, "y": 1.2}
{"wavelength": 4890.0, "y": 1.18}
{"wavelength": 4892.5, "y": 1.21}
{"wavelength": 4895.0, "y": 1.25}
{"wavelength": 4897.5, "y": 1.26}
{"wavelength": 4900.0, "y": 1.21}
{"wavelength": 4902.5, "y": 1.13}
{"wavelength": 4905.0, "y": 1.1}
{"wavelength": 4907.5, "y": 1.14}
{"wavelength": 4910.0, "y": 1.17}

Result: -0.03 mag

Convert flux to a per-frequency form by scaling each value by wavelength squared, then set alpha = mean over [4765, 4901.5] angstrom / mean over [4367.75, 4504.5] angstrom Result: 1.28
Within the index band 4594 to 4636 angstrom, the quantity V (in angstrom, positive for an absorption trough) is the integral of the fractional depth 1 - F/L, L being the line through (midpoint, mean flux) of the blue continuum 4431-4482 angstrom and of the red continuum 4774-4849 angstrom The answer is -1.8 angstrom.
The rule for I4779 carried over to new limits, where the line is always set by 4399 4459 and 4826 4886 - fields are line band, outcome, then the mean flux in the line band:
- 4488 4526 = -0.07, 1.19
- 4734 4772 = -0.08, 1.22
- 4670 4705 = -0.06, 1.19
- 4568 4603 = -0.03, 1.15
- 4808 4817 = -0.12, 1.28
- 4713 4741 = -0.08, 1.22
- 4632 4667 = -0.07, 1.2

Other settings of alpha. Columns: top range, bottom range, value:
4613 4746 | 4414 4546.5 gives 1.14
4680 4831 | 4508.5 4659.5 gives 1.09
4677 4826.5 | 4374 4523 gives 1.25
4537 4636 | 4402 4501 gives 1.13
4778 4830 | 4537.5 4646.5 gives 1.15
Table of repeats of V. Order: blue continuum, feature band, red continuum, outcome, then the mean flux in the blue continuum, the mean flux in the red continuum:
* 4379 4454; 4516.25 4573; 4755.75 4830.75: -2.8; 1.08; 1.23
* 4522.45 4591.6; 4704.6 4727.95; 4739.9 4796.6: 0.4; 1.17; 1.2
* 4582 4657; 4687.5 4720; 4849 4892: 0.7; 1.21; 1.14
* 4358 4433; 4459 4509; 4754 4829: -2.3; 1.06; 1.24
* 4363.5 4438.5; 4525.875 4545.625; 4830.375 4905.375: -0.9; 1.06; 1.15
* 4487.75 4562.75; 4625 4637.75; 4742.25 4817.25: -0.6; 1.18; 1.22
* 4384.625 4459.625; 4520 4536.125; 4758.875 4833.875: -0.4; 1.09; 1.23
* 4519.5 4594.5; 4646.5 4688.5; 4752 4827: 0.5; 1.18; 1.24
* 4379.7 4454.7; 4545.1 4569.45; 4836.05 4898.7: -2.2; 1.08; 1.16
